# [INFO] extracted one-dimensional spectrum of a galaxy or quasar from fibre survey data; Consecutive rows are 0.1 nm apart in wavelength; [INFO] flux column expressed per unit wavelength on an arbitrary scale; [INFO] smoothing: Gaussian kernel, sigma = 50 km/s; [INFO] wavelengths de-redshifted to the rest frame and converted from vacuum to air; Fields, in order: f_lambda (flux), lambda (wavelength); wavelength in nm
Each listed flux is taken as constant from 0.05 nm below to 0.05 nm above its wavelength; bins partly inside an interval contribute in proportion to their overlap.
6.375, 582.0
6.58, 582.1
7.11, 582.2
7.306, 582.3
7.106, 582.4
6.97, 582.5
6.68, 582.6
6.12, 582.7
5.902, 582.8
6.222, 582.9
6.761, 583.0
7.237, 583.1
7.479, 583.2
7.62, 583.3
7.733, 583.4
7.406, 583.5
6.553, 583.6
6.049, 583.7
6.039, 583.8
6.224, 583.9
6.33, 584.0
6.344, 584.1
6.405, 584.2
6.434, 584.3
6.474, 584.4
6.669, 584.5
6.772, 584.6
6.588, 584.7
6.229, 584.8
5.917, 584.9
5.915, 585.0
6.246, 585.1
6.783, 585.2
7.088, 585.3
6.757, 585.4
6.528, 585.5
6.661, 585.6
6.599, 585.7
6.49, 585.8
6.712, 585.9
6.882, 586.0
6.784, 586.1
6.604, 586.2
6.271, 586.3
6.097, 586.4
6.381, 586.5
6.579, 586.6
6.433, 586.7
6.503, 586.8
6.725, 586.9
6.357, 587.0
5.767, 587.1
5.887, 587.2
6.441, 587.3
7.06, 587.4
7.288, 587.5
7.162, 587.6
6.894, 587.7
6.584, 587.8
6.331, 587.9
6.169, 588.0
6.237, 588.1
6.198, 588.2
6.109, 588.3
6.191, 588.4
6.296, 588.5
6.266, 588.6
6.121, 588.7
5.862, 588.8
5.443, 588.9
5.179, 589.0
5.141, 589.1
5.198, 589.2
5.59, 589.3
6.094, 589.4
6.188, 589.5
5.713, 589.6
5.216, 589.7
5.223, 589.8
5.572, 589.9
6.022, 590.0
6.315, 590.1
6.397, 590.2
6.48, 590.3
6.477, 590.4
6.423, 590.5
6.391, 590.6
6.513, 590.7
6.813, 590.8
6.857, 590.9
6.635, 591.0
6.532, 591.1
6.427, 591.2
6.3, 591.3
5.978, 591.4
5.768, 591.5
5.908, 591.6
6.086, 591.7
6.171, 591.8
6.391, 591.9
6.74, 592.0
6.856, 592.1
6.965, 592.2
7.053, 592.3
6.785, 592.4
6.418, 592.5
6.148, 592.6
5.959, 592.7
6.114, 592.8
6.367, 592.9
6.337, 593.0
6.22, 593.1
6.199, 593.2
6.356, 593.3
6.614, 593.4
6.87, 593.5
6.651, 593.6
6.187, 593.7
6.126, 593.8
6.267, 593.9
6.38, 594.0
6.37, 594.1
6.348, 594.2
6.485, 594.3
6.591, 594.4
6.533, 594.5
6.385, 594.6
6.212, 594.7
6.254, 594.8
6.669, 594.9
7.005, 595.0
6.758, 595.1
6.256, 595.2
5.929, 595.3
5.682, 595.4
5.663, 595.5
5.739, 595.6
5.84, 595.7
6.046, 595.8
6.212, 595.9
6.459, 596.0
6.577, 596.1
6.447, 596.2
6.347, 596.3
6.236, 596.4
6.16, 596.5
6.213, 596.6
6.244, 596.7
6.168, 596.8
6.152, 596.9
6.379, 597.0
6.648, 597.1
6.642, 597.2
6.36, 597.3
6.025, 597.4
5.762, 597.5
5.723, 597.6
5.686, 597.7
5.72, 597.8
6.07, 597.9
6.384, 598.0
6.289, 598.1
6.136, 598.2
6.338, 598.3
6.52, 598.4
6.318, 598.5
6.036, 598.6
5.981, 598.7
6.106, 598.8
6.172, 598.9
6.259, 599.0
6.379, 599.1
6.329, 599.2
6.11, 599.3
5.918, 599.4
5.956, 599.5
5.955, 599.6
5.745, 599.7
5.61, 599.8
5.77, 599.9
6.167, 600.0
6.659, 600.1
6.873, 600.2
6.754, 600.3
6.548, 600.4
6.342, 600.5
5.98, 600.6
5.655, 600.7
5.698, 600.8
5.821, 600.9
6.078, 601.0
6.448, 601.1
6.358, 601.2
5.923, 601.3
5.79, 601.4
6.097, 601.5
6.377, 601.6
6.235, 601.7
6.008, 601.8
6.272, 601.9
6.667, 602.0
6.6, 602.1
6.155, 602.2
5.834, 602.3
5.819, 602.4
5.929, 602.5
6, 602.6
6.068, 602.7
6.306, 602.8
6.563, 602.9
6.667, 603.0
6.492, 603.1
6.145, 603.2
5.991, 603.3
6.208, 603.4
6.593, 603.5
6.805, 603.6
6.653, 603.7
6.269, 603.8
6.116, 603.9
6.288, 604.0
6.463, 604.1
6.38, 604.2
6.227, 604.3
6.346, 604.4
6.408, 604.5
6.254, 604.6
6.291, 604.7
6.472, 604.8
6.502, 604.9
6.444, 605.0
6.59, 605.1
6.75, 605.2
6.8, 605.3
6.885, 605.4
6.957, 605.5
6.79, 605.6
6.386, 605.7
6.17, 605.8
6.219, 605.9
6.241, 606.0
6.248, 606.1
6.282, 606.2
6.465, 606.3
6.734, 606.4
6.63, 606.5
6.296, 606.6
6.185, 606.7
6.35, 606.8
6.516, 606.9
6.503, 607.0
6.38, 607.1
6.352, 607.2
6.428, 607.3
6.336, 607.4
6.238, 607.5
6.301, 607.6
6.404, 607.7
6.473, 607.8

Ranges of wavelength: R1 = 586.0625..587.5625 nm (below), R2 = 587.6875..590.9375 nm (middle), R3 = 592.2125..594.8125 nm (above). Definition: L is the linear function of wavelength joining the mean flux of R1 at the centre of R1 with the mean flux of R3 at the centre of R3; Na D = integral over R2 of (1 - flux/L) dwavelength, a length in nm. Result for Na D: 0.20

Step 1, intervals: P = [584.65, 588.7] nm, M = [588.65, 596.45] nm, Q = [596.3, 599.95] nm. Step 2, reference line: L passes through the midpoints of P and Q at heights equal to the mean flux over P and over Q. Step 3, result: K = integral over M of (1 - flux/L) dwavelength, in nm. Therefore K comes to 0.08 nm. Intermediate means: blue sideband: 6.47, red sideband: 6.13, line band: 6.23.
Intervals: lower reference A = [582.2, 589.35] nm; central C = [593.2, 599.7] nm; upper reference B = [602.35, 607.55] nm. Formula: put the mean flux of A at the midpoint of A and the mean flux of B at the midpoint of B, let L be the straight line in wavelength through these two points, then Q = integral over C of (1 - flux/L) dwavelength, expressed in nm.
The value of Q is 0.19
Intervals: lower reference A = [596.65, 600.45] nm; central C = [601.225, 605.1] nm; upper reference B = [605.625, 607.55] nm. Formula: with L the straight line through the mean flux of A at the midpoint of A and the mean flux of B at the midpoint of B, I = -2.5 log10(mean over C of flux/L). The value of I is 0.00 mag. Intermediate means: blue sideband 6.18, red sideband 6.37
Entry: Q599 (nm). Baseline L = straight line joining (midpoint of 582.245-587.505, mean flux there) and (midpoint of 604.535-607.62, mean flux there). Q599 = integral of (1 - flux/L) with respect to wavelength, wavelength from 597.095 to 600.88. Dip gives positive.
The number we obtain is 0.21 nm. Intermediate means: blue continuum 6.59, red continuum 6.45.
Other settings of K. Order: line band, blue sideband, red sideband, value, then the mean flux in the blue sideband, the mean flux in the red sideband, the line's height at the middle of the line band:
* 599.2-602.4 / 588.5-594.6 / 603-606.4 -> 0.12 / 6.23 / 6.44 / 6.37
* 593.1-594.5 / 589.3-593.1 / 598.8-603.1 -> -0.04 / 6.28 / 6.17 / 6.25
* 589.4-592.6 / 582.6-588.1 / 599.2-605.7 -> 0.08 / 6.56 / 6.28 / 6.47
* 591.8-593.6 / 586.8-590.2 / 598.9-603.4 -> -0.11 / 6.1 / 6.17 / 6.12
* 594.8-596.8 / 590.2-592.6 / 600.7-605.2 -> 0.05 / 6.47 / 6.26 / 6.39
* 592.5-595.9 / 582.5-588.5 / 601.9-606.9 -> 0.09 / 6.54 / 6.39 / 6.47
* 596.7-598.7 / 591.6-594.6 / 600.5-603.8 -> 0.04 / 6.42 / 6.2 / 6.31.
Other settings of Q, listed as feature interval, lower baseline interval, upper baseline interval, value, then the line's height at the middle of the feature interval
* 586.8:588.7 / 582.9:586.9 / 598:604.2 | 0.03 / 6.53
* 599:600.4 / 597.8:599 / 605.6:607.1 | 0.01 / 6.23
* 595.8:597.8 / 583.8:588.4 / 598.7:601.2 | 0.00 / 6.22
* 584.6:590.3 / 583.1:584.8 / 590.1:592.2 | 0.26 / 6.56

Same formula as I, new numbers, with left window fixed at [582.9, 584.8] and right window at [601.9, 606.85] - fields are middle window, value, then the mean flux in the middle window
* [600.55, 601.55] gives 0.079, 5.98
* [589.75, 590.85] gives 0.062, 6.24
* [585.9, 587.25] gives 0.040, 6.42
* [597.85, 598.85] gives 0.045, 6.22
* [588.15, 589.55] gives 0.135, 5.85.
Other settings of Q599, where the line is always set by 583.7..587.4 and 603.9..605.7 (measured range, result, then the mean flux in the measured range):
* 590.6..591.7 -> 0.017 nm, 6.36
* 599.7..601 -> 0.071 nm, 6.14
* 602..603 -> 0.047 nm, 6.19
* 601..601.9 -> 0.047 nm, 6.16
